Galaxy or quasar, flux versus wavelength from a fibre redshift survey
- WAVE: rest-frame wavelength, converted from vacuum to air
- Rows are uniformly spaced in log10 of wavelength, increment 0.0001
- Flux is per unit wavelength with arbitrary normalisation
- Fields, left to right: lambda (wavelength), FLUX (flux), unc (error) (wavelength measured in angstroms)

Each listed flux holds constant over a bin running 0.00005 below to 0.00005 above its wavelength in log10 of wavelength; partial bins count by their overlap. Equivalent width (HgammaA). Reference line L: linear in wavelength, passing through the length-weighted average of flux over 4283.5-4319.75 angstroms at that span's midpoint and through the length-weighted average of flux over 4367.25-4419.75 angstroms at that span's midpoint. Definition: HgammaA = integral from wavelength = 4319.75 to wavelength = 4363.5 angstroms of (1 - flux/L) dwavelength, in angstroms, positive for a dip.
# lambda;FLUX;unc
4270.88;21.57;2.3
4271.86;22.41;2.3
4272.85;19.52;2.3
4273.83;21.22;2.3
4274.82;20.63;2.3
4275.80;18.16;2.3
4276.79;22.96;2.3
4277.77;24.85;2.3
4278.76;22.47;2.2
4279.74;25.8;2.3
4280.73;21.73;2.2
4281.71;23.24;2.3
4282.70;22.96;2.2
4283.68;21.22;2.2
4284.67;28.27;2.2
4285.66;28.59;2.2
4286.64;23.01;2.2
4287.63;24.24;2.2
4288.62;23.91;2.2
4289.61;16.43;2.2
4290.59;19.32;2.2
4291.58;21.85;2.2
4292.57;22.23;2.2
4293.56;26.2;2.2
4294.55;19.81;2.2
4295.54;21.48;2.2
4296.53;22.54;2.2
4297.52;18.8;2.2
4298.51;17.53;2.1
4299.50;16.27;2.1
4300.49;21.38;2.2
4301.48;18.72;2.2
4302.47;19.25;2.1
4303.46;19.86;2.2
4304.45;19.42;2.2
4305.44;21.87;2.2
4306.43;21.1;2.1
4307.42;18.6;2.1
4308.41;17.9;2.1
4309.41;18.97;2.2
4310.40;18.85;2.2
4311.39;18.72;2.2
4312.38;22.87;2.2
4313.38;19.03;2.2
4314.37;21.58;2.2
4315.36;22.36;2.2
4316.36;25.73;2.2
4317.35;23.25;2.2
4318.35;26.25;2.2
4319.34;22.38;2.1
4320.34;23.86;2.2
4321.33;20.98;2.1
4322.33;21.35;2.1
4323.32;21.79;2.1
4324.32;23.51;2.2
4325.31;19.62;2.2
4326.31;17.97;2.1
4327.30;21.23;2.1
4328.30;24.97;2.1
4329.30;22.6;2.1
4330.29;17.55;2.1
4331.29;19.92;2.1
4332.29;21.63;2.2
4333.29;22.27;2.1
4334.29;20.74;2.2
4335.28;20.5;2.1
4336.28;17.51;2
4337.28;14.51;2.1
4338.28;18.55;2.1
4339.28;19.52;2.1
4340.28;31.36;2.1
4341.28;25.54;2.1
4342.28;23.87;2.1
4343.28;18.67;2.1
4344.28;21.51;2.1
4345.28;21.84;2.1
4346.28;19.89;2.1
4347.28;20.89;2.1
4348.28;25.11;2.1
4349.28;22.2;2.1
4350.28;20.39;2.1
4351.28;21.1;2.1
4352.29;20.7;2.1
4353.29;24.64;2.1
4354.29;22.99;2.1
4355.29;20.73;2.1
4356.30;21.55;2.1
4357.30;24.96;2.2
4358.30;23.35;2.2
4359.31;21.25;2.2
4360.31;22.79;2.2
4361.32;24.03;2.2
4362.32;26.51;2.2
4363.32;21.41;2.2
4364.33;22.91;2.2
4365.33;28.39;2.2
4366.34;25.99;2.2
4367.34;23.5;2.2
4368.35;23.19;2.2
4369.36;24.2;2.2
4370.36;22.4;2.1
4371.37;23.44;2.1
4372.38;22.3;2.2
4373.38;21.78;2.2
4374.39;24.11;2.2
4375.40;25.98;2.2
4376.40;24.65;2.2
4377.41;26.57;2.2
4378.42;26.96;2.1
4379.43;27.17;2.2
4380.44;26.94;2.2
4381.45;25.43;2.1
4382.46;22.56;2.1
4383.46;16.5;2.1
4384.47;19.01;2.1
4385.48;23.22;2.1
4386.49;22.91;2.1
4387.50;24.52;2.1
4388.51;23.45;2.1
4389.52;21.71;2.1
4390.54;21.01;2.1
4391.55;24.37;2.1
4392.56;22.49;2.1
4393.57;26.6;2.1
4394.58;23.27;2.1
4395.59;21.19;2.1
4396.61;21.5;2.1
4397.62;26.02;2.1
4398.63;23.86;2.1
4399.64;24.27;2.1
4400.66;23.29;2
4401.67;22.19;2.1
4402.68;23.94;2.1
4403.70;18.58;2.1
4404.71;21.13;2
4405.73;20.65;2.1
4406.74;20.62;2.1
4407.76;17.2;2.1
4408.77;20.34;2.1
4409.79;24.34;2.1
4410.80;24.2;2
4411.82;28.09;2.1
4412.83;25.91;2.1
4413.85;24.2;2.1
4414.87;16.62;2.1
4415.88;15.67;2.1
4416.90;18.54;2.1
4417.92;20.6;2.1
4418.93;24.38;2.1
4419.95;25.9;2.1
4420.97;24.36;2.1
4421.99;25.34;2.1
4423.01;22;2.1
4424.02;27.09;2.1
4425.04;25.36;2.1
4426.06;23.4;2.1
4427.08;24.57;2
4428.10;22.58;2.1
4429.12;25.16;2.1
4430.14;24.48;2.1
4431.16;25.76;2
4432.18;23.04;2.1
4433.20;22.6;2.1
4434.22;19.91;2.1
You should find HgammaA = 0.45 angstroms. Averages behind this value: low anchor 21.3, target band 21.8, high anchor 22.8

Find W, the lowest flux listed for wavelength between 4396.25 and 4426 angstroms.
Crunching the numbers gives 15.67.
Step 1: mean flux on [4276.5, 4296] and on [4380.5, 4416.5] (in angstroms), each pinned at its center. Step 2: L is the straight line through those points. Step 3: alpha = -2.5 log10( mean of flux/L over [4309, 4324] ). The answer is 0.05 mag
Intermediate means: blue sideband 23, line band 21.9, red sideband 22.4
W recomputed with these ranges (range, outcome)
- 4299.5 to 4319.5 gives 16.27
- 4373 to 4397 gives 16.5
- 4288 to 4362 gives 14.51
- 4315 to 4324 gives 20.98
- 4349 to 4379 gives 20.39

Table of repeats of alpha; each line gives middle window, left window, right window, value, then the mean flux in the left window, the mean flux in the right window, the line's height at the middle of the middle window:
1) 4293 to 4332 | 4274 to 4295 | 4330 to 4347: 0.04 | 22.7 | 20.9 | 21.8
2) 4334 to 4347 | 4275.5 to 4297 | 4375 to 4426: 0.09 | 22.8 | 23.1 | 22.9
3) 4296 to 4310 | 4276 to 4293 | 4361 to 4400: 0.19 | 23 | 23.8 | 23.2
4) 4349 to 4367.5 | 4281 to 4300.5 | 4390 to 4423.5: -0.04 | 22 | 22.5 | 22.3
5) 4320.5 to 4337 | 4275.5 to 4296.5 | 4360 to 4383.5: 0.13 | 22.8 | 24.3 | 23.6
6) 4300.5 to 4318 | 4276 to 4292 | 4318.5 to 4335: 0.08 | 23.1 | 21.5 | 22.2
